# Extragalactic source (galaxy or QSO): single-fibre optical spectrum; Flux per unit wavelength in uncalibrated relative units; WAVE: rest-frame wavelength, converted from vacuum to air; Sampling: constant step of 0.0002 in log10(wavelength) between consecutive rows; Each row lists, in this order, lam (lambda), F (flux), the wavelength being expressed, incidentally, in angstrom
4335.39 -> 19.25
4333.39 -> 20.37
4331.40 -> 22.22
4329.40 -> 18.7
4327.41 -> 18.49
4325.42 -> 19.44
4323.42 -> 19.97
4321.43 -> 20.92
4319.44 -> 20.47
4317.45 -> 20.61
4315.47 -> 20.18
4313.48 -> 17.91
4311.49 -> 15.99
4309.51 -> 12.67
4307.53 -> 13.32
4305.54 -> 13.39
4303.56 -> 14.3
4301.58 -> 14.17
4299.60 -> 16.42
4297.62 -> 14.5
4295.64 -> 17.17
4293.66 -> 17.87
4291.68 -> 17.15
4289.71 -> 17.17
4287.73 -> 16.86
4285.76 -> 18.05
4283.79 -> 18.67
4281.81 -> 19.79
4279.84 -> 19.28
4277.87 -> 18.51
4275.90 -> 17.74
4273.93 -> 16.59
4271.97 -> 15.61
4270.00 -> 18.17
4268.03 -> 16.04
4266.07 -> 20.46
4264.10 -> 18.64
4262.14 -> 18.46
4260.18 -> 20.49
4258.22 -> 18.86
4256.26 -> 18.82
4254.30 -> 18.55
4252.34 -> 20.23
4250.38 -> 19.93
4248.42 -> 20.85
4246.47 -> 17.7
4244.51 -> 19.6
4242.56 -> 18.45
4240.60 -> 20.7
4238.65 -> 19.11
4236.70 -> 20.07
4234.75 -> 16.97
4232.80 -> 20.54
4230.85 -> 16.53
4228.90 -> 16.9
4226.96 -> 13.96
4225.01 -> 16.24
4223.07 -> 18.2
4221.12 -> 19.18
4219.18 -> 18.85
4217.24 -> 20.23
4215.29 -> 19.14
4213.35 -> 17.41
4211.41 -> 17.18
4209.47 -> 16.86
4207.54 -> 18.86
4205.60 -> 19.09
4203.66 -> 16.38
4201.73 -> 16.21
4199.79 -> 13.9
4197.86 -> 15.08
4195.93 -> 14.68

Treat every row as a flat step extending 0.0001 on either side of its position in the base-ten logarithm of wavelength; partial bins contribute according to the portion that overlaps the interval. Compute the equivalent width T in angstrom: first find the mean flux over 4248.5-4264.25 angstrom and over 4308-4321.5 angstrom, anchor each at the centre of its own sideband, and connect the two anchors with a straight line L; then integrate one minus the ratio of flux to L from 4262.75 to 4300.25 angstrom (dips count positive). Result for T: 2.3 angstrom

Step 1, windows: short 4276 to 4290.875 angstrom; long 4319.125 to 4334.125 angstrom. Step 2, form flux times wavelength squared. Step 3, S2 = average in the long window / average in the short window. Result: 1.1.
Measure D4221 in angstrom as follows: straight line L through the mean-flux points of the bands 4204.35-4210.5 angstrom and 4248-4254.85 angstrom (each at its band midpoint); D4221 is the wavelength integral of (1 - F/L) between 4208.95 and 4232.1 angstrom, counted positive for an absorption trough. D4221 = 1.3 angstrom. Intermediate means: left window 18.2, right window 19.9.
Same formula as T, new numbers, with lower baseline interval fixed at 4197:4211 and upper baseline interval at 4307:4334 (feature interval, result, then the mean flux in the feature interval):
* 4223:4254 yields -2.2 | 18.5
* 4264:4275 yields 0.2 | 17.5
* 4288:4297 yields 0.5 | 17.2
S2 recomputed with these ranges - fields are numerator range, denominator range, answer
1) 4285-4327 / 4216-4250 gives 0.96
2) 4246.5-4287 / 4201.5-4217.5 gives 1.07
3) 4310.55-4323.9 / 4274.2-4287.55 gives 1.07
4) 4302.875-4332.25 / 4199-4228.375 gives 1.08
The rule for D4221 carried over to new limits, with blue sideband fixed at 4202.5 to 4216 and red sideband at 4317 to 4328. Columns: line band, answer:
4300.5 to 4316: 3.6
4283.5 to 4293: 0.9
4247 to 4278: 0.4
